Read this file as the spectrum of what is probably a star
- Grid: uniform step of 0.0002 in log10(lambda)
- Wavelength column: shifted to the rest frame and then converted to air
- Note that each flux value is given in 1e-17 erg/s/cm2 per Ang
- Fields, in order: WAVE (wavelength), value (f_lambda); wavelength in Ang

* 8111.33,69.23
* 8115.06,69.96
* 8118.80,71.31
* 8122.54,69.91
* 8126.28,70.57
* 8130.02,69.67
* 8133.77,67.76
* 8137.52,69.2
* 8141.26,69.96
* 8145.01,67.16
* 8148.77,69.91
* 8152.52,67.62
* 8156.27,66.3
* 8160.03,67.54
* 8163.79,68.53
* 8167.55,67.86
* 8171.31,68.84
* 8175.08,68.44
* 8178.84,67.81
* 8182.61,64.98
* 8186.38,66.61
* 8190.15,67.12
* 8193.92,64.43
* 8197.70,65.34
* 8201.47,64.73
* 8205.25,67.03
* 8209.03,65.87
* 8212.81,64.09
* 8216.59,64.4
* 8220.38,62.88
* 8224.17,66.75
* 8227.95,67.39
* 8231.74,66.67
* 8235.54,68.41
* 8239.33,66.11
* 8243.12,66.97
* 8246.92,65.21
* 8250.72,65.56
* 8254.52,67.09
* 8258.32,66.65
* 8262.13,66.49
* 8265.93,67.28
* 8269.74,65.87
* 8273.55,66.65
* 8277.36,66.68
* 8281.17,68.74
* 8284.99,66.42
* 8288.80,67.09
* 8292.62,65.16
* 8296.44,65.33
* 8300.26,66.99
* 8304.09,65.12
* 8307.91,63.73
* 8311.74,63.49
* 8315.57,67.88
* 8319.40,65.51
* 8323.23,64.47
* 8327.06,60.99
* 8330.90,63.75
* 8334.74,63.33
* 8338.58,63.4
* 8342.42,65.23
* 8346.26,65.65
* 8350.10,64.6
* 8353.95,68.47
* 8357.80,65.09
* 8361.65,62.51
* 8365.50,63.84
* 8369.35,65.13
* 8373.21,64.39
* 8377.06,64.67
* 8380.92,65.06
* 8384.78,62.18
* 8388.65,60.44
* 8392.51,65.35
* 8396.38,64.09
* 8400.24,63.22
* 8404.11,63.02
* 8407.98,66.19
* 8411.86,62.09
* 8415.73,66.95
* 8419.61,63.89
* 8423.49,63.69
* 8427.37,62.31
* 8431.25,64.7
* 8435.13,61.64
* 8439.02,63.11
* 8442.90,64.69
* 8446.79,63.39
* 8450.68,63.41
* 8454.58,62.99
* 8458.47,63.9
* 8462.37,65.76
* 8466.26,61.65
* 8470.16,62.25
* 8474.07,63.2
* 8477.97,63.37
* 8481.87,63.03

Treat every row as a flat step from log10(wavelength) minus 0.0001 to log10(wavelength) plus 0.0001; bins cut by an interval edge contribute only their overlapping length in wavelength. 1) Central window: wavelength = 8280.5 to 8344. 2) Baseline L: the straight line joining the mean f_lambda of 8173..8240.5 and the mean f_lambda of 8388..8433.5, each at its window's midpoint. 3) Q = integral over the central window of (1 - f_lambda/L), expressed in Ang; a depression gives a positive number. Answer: -0.06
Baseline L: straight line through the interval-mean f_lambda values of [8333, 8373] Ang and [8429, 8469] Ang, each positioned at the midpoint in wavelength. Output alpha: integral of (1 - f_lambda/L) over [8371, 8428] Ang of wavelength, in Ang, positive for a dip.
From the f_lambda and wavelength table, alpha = 0.2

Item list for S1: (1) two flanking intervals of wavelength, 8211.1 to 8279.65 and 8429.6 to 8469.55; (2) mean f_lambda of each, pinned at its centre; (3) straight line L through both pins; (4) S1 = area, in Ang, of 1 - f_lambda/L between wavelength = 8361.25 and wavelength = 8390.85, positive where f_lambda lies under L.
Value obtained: 0.40 Ang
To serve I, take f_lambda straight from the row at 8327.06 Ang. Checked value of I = 60.99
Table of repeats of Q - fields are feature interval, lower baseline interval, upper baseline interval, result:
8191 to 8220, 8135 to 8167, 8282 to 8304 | 1.03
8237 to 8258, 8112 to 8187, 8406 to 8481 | 0.20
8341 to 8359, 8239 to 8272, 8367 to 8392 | -0.41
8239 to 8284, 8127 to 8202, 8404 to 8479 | -0.29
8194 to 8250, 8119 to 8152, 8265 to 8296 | 1.59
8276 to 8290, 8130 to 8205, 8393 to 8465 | -0.30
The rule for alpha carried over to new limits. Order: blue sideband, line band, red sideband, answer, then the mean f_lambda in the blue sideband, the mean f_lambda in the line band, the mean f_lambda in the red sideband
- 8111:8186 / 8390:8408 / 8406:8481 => 0.09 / 68.6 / 64.1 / 63.6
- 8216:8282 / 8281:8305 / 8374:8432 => -0.22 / 66.4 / 66.3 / 63.9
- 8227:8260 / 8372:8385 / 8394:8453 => 0.04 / 66.7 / 64.3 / 63.8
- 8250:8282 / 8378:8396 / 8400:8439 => 0.27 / 66.8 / 63.4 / 63.8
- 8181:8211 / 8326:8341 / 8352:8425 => 0.37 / 65.8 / 63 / 64.2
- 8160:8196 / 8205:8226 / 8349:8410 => 0.51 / 67.2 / 65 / 64.3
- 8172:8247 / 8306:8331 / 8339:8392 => 0.24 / 66.1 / 64.3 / 64.4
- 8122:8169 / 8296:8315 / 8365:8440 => 0.14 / 68.6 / 65.1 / 63.8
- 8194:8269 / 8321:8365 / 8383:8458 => 0.17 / 66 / 64.3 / 63.6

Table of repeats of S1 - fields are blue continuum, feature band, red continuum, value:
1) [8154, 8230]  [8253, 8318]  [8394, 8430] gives -0.9 Ang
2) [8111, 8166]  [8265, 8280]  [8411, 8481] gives 0.0 Ang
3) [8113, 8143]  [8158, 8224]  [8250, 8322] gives 2.0 Ang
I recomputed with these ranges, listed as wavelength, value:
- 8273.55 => 66.65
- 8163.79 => 68.53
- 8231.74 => 66.67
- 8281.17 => 68.74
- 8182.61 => 64.98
